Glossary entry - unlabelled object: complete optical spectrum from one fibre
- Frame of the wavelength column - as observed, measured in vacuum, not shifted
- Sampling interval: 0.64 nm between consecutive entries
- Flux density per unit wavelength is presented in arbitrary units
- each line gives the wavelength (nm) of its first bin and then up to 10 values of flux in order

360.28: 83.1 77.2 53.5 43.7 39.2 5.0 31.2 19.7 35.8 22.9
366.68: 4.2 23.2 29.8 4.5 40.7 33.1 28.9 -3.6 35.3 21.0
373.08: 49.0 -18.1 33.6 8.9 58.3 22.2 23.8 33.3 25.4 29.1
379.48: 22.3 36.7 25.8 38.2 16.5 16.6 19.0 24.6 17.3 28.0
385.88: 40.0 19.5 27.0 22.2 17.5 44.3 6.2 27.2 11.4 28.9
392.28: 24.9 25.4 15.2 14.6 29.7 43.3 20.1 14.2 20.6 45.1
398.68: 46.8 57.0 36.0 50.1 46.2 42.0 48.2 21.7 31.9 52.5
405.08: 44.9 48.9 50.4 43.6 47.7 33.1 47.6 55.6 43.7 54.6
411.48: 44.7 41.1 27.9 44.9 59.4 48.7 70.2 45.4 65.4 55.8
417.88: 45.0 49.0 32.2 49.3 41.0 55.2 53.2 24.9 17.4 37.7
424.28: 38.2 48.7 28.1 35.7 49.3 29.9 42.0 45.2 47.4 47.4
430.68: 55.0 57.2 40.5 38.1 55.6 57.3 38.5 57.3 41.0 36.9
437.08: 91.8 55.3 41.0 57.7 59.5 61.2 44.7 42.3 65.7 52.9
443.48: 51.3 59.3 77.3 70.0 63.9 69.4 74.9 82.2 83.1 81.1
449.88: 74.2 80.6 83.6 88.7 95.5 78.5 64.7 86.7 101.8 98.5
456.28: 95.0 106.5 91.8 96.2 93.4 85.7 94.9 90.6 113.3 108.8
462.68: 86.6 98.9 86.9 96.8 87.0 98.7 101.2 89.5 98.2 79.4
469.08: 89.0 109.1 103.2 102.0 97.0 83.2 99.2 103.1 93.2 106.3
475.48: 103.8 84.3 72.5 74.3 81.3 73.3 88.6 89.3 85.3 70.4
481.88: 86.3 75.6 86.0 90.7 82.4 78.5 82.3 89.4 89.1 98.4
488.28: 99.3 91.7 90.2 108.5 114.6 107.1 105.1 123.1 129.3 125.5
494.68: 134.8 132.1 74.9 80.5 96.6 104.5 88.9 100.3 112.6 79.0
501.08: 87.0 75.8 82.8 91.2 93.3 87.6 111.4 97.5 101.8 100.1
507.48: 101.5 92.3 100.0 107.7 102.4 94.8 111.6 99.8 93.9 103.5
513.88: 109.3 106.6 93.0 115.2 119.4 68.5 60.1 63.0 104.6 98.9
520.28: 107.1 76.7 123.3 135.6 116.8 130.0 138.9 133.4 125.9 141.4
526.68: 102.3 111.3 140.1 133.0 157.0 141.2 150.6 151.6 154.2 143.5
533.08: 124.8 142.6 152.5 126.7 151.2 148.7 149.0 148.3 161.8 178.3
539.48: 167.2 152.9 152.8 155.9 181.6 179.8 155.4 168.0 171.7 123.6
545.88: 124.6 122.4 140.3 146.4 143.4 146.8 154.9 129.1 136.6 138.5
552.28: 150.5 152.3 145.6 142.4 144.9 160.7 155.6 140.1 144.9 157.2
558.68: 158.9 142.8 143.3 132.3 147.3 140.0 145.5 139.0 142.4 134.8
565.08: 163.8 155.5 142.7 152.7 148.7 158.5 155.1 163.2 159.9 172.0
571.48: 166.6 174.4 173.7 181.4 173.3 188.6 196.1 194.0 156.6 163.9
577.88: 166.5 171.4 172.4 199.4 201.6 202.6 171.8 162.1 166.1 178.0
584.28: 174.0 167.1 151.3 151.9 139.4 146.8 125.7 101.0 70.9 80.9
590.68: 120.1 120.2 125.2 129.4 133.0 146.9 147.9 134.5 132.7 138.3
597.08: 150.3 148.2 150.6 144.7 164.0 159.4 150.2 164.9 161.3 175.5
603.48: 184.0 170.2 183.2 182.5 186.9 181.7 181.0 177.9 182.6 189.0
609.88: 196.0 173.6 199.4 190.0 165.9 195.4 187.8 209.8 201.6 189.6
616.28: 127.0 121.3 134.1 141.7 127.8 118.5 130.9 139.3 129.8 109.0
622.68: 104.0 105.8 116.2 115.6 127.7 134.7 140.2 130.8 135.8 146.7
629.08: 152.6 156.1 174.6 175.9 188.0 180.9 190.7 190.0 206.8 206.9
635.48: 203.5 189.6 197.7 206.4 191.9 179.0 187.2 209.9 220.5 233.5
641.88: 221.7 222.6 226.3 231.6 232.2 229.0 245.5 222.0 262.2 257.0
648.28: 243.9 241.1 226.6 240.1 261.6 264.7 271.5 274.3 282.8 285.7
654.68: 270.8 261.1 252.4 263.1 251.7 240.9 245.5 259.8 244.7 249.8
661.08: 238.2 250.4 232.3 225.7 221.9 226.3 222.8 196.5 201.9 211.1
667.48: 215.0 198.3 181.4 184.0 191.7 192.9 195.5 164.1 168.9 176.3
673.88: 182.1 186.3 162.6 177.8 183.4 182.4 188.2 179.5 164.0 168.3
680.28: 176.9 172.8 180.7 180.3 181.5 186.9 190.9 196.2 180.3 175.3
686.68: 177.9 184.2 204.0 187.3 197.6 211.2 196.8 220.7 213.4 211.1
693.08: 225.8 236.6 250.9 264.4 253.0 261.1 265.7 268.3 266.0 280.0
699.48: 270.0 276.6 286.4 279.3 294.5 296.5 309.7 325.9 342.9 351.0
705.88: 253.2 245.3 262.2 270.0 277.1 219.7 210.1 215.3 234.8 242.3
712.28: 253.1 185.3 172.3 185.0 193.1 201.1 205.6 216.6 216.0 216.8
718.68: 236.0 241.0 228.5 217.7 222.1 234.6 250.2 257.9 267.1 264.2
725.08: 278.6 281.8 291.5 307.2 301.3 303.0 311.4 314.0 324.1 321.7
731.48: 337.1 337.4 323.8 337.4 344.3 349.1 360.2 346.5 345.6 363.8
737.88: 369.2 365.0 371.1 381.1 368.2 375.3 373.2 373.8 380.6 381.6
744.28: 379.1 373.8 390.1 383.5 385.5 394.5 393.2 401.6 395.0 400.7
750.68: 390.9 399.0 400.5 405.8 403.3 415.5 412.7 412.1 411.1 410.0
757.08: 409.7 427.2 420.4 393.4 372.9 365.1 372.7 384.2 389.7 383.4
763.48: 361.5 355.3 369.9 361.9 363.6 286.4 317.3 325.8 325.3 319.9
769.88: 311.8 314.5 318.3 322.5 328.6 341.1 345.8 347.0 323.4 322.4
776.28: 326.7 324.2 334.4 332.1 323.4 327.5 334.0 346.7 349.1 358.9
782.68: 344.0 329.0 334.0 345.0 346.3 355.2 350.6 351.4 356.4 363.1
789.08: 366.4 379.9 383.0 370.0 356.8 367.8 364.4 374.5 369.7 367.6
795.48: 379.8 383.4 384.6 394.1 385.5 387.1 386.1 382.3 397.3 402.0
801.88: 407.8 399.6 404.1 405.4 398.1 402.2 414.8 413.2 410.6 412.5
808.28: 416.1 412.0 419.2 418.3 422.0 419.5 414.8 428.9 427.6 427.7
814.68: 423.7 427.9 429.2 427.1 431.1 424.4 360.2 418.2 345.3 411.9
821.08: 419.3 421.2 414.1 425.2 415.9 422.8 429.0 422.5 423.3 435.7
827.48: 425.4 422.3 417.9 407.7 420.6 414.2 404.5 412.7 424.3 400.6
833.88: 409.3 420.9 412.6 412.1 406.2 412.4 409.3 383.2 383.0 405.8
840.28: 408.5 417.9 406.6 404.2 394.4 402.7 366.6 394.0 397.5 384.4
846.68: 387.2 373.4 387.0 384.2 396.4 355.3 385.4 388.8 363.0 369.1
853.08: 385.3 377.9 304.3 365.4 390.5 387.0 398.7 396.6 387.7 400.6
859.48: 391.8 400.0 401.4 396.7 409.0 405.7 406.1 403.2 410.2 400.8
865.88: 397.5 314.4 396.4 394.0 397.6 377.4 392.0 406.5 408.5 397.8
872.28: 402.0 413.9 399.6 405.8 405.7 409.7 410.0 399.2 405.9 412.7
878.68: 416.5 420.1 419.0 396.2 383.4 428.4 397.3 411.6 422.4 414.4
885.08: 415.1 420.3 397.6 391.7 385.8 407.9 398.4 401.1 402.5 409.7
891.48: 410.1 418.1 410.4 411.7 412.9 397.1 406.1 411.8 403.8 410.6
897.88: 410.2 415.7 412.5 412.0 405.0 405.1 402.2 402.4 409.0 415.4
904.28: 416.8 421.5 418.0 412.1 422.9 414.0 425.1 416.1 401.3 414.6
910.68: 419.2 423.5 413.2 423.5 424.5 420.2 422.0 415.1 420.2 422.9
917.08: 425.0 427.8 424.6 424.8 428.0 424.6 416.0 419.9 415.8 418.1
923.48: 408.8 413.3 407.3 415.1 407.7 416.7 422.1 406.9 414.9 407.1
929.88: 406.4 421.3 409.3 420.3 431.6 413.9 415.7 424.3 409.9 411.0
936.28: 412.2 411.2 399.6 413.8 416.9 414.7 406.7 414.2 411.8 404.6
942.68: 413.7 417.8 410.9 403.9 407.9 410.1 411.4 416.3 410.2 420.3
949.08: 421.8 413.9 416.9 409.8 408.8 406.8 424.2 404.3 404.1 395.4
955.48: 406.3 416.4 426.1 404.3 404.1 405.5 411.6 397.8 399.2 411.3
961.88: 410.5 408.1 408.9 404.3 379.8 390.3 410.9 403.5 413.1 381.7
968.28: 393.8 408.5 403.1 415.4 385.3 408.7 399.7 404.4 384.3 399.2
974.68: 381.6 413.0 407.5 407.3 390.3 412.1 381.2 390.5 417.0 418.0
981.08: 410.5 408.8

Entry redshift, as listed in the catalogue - 0.00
